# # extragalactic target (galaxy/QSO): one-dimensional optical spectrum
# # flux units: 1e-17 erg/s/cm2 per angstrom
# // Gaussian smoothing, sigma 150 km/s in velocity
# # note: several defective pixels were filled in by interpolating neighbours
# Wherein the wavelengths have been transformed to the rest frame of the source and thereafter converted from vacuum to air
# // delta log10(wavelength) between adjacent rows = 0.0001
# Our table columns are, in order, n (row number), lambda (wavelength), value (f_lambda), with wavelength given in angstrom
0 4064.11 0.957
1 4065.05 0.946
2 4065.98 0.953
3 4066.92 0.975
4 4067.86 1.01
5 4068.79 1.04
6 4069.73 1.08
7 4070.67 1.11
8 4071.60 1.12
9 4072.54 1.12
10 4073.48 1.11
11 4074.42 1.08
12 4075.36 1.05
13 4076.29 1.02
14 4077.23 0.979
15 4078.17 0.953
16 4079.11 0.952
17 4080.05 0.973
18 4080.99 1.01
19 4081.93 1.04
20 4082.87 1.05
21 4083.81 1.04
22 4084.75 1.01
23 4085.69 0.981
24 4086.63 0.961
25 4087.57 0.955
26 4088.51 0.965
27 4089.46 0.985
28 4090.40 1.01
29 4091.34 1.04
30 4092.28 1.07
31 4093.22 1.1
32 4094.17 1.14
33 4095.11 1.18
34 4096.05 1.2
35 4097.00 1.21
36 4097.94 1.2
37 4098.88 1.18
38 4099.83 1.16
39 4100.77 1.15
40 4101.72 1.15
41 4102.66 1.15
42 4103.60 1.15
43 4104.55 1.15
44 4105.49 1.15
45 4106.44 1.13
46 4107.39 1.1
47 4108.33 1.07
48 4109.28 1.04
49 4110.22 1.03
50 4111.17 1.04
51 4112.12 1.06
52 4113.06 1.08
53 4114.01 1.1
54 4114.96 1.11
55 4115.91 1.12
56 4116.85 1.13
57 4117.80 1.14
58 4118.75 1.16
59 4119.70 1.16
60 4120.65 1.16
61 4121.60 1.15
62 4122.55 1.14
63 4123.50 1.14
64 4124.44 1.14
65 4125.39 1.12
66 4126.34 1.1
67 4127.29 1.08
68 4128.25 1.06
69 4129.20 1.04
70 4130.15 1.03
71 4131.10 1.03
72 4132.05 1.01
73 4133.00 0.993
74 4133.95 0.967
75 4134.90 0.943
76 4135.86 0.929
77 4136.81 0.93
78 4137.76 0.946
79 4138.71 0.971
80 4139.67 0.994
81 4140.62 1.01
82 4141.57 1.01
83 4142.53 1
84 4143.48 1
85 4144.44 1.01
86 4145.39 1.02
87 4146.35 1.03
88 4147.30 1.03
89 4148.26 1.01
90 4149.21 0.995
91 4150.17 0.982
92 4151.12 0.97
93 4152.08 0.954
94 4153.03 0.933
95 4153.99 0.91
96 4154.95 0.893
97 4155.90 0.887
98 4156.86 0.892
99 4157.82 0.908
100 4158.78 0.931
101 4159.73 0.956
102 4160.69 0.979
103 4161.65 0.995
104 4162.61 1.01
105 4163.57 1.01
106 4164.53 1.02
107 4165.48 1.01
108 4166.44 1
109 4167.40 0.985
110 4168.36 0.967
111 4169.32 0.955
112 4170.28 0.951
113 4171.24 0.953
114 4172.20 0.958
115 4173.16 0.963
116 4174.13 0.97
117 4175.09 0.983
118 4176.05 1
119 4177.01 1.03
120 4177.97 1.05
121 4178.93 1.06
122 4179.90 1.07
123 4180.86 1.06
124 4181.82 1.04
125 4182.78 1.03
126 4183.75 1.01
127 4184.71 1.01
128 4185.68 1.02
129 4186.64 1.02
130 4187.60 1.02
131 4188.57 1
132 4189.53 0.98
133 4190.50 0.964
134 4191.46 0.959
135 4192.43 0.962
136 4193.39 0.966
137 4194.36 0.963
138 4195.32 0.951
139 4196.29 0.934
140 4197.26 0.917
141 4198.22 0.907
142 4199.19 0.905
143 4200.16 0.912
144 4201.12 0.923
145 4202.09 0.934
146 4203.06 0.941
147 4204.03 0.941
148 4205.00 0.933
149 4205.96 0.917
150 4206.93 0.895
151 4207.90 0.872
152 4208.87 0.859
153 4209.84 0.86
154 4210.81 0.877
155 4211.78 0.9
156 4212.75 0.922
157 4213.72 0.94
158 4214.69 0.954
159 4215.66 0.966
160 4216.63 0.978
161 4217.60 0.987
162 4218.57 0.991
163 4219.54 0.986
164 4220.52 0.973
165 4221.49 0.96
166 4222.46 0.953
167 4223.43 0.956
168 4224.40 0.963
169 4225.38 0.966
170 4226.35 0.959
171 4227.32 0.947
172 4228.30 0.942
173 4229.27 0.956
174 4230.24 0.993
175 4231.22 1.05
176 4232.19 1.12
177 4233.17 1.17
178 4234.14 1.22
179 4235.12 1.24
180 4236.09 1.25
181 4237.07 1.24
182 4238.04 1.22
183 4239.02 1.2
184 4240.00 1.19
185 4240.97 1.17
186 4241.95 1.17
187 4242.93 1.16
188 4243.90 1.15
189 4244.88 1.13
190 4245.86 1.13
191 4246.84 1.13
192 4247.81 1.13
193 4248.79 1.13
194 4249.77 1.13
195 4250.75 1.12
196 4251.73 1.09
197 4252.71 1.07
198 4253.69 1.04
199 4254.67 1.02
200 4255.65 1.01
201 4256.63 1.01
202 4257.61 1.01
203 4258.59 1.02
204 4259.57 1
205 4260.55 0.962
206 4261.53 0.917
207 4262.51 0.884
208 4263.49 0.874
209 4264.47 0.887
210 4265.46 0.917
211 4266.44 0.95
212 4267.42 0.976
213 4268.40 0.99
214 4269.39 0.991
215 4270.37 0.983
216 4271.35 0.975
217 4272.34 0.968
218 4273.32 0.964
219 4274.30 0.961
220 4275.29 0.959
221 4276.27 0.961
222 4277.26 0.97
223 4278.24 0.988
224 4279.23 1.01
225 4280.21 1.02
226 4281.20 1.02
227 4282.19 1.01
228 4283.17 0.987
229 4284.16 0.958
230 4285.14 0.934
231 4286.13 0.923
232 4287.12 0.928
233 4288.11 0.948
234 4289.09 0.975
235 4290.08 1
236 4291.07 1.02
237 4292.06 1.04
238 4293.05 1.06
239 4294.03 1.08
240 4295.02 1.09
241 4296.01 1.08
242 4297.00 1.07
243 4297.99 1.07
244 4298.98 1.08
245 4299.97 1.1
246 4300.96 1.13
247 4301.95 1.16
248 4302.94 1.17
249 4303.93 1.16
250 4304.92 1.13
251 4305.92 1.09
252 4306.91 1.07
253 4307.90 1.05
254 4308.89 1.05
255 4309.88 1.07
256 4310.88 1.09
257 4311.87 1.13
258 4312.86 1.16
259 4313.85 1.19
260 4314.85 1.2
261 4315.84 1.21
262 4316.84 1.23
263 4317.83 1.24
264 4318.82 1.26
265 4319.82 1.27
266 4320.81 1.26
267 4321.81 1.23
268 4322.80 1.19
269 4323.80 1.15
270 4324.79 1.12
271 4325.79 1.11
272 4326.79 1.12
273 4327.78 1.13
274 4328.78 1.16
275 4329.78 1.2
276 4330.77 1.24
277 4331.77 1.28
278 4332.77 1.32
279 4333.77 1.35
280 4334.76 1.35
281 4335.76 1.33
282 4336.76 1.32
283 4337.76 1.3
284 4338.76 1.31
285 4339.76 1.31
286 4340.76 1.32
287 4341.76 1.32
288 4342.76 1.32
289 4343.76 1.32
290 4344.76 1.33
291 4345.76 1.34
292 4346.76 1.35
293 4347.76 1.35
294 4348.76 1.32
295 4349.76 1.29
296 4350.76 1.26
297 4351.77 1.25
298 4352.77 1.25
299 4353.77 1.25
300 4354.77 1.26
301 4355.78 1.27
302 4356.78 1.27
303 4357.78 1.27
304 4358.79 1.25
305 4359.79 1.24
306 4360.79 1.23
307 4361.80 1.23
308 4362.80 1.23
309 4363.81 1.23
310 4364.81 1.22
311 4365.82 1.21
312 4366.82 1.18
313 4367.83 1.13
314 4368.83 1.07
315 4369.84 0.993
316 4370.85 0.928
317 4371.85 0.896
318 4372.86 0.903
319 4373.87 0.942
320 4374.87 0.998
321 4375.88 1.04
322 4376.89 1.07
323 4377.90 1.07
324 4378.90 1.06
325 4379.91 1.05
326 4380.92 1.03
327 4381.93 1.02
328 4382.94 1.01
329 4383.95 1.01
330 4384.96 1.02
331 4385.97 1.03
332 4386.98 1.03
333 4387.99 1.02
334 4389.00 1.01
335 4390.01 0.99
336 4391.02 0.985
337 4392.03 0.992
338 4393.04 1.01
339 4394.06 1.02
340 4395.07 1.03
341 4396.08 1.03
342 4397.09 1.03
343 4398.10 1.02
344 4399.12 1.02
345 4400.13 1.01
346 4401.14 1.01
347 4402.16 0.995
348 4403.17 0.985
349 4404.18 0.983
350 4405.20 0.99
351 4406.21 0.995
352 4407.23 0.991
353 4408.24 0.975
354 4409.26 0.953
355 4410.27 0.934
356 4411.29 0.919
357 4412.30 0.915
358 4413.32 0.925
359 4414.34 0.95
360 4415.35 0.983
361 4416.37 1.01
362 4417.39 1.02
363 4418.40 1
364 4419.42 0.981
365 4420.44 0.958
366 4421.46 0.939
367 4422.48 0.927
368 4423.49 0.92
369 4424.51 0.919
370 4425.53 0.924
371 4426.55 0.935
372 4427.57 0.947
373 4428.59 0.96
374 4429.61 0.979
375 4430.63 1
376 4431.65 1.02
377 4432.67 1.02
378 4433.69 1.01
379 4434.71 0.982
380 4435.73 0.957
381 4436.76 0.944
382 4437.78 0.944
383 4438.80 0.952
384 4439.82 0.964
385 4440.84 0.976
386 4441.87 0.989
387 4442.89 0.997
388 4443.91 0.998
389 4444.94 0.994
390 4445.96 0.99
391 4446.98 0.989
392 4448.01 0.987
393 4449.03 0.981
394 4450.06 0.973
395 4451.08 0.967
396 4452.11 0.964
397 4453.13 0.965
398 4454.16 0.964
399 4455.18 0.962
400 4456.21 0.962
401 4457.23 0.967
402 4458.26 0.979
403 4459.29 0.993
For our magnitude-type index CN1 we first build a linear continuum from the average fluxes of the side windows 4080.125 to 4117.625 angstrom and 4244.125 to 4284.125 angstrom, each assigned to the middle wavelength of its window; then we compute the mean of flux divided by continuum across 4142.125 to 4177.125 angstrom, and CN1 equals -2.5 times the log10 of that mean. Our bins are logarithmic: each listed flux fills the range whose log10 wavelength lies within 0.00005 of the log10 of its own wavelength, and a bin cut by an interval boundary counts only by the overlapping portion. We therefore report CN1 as 0.09 mag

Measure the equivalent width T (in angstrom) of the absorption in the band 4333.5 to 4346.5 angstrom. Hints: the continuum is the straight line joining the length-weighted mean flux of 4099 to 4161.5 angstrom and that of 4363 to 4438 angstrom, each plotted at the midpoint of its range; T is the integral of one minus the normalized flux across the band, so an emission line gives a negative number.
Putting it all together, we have -4.03 angstrom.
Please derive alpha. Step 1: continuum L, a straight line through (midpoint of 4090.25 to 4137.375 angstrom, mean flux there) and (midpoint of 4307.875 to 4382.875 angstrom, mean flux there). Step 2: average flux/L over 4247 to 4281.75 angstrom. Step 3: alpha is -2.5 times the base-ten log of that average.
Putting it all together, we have 0.16 mag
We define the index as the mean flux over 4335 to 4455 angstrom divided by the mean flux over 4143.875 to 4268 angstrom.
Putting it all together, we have 1.07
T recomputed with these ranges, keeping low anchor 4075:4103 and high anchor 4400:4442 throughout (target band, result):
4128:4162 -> 2.3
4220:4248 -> -1.9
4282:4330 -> -5.0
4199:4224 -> 2.3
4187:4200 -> 1.0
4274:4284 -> 0.2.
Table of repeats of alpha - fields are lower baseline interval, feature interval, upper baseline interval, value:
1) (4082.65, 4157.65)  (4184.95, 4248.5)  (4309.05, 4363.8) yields 0.13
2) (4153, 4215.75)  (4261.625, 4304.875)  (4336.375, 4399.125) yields 0.06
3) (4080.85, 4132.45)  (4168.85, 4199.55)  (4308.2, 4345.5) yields 0.16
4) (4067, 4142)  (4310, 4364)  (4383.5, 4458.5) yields -0.24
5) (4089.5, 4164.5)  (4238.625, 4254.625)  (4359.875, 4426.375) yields -0.09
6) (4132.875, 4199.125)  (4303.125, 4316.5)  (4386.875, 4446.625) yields -0.15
